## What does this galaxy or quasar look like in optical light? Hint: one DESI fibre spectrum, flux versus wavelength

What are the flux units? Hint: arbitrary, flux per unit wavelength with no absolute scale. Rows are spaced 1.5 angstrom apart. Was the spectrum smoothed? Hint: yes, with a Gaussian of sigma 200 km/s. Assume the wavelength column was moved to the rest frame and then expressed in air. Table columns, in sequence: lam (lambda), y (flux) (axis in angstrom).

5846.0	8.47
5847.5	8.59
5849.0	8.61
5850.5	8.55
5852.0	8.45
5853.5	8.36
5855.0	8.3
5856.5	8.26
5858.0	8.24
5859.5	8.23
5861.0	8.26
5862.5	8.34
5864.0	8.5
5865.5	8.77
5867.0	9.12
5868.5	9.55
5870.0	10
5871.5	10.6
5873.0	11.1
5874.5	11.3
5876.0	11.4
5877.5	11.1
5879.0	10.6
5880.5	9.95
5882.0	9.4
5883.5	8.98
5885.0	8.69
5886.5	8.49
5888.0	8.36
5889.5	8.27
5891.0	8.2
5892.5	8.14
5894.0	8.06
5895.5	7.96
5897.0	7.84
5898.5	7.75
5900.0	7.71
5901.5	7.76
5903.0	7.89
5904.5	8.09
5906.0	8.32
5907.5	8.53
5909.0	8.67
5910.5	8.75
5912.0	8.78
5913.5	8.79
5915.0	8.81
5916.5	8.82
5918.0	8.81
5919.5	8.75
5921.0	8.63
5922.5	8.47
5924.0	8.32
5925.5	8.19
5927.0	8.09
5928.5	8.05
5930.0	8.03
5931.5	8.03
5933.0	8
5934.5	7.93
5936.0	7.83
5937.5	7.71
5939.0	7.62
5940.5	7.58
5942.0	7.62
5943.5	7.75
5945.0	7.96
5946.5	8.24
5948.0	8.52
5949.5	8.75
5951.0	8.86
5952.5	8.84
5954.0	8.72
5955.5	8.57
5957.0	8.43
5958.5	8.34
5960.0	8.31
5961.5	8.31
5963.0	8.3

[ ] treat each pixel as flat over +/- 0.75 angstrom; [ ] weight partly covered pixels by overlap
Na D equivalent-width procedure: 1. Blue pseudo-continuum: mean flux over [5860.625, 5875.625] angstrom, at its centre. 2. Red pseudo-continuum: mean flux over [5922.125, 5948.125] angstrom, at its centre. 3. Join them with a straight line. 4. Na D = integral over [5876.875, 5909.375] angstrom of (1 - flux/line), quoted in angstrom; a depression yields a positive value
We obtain 1.6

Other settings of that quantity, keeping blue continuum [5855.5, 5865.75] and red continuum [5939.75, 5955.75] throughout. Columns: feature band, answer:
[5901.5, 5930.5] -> -0.45 angstrom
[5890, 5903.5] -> 0.65 angstrom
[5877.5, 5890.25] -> -1.34 angstrom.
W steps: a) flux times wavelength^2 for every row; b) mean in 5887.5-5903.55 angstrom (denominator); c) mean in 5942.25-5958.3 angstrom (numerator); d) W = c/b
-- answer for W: 1.08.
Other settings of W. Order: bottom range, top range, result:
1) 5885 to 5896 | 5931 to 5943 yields 0.96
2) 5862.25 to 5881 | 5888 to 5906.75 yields 0.80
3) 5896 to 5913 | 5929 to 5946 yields 0.97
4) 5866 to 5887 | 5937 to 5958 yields 0.84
